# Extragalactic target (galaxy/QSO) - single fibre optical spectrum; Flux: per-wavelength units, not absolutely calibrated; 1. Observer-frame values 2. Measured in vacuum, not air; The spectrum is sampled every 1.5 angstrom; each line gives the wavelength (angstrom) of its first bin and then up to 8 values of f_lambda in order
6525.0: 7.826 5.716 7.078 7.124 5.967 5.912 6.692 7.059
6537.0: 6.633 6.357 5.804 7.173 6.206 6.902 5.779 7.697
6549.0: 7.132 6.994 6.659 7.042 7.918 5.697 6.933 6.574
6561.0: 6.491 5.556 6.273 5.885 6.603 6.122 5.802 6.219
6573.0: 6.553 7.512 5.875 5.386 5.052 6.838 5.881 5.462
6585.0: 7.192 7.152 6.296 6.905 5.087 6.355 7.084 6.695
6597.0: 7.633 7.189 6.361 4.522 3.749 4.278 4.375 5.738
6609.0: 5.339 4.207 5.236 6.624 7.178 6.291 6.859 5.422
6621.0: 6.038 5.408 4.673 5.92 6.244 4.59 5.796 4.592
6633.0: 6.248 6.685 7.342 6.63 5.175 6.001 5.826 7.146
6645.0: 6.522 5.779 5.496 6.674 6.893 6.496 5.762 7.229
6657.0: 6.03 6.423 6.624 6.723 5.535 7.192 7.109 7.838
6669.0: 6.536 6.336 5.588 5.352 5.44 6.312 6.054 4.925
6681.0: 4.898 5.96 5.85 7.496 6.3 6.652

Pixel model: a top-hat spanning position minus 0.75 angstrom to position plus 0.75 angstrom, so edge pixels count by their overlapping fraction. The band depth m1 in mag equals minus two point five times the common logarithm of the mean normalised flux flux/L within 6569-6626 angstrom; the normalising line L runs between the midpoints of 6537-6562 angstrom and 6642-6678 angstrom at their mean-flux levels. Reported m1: 0.104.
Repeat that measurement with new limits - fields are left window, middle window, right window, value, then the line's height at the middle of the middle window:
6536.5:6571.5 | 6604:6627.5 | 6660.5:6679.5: 0.14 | 6.4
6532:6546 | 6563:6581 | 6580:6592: 0.04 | 6.39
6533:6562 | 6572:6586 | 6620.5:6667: 0.05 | 6.53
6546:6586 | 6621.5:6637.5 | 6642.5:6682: 0.09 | 6.32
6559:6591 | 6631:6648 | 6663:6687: 0.00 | 6.2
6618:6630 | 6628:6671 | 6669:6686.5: -0.11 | 5.72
